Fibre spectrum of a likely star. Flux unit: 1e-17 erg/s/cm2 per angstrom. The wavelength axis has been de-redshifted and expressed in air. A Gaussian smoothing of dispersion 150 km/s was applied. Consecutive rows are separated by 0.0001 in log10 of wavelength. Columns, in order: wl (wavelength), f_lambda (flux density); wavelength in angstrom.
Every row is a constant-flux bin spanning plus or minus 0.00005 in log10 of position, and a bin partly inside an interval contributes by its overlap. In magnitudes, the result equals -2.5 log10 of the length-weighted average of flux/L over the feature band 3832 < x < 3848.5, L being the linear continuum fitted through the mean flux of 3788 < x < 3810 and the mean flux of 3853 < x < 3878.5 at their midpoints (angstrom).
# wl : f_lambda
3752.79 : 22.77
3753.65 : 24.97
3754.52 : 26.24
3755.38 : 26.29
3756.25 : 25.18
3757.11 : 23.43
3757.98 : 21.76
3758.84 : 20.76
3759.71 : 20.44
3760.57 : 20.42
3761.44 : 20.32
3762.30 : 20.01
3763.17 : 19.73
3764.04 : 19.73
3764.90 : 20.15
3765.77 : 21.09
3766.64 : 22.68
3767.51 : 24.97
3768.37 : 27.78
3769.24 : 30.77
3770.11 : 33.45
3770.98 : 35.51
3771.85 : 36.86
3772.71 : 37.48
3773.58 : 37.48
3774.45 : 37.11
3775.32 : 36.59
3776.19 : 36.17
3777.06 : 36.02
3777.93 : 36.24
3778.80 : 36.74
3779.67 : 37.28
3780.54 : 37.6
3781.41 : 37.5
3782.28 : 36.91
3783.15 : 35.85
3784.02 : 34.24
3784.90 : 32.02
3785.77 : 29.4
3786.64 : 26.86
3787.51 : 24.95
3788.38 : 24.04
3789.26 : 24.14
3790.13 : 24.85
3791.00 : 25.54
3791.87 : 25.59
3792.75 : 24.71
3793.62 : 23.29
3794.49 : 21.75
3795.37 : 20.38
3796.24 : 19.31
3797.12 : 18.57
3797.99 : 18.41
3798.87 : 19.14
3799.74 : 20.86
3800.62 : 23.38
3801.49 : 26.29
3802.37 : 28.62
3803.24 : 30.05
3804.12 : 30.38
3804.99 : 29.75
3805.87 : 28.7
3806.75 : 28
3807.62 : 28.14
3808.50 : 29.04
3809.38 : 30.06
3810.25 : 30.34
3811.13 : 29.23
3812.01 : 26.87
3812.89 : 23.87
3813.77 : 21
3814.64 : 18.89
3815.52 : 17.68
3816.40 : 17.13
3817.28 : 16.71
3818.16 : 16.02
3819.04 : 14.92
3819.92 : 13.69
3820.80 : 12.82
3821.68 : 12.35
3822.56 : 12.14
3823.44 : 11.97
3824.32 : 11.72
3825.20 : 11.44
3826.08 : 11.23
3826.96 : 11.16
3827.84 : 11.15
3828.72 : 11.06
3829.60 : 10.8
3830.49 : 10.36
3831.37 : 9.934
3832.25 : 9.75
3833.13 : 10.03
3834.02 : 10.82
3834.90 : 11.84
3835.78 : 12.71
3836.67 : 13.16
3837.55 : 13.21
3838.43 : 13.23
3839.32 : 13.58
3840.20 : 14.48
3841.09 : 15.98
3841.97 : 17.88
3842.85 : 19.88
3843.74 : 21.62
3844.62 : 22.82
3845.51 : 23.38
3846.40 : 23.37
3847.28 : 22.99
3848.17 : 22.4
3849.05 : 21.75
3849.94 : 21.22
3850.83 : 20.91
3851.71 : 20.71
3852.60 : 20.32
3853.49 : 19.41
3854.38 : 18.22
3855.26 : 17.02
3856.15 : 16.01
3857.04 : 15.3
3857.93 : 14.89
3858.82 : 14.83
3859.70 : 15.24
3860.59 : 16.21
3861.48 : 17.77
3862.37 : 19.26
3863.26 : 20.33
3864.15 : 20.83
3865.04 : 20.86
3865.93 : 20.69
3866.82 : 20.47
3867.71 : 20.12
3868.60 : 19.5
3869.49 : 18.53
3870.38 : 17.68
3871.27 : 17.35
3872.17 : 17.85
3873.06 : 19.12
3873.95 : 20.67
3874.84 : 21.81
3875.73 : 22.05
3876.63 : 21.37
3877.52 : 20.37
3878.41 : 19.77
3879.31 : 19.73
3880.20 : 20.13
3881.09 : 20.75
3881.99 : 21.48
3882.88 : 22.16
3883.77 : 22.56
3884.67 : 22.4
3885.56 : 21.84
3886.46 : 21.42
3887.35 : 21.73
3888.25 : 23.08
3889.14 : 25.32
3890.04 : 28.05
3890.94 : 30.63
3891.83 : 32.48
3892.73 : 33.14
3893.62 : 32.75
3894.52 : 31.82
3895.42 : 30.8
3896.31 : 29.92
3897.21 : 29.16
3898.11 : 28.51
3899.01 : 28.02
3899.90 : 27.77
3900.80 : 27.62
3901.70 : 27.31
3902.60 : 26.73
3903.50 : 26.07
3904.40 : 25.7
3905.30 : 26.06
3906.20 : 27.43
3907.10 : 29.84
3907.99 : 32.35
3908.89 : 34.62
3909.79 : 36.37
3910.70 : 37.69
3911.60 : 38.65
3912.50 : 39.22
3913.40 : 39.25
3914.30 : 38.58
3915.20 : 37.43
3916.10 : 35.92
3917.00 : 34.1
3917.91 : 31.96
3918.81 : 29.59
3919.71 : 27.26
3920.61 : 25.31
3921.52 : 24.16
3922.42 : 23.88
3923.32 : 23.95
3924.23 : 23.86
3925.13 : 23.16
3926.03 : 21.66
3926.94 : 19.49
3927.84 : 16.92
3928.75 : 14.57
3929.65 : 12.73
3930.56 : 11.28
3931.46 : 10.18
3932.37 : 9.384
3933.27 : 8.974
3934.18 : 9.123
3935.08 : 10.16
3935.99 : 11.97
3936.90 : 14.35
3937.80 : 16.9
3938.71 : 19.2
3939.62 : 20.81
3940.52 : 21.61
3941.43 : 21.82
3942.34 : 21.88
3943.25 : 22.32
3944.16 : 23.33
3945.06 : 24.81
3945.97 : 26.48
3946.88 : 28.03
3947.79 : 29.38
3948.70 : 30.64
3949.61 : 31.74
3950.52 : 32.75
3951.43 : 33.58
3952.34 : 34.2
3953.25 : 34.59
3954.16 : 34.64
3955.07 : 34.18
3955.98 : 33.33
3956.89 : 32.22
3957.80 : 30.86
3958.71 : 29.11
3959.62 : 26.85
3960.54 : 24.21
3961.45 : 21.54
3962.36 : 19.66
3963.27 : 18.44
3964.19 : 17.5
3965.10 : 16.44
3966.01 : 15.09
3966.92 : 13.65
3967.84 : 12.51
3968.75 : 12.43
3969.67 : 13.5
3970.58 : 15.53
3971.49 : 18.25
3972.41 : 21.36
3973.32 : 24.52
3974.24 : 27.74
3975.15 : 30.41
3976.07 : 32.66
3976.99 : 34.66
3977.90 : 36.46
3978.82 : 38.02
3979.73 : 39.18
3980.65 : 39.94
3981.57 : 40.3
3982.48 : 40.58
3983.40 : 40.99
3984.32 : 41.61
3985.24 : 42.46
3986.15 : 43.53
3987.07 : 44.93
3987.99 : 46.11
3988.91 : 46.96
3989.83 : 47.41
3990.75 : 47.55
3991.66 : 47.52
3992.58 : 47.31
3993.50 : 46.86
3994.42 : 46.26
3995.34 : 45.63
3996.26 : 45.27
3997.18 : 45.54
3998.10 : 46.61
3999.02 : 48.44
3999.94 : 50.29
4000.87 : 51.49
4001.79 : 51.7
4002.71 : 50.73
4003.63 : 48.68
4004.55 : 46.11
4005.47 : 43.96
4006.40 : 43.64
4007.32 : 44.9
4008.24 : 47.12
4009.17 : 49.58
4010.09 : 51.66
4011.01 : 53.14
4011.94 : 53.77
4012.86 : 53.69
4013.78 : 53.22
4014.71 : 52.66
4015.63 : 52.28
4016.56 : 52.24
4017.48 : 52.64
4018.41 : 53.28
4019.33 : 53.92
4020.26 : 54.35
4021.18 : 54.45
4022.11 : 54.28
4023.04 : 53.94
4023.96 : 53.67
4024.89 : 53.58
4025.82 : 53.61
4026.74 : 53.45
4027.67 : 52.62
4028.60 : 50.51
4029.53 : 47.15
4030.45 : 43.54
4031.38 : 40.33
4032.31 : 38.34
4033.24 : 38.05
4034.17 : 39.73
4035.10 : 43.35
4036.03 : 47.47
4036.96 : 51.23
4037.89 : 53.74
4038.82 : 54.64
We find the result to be 0.26 mag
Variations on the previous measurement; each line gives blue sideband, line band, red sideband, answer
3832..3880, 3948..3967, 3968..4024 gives 0.314 mag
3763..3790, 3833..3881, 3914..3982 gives 0.452 mag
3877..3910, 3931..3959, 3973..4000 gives 0.426 mag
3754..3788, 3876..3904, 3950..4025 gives 0.337 mag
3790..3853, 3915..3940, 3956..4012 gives 0.449 mag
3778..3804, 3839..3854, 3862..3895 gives 0.197 mag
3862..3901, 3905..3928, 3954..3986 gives -0.197 mag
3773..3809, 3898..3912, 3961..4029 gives 0.194 mag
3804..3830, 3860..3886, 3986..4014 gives 0.360 mag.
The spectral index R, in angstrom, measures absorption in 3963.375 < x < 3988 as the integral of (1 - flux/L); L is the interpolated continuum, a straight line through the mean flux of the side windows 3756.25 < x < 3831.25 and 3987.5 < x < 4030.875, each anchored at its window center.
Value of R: 9.06 angstrom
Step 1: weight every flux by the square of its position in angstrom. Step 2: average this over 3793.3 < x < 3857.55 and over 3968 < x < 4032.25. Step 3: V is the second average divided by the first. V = 2.6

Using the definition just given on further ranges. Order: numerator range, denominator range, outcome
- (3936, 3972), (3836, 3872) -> 1.34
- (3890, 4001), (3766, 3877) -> 1.44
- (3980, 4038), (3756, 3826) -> 2.12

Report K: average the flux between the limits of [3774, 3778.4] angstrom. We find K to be 36.4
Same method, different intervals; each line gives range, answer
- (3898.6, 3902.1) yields 27.7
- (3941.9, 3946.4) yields 23.8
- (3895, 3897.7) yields 30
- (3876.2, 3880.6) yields 20.3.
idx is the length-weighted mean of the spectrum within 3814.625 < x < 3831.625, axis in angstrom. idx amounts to 13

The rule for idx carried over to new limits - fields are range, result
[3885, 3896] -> 27.7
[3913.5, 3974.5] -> 23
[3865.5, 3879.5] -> 19.8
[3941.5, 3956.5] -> 29.6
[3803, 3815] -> 27.5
